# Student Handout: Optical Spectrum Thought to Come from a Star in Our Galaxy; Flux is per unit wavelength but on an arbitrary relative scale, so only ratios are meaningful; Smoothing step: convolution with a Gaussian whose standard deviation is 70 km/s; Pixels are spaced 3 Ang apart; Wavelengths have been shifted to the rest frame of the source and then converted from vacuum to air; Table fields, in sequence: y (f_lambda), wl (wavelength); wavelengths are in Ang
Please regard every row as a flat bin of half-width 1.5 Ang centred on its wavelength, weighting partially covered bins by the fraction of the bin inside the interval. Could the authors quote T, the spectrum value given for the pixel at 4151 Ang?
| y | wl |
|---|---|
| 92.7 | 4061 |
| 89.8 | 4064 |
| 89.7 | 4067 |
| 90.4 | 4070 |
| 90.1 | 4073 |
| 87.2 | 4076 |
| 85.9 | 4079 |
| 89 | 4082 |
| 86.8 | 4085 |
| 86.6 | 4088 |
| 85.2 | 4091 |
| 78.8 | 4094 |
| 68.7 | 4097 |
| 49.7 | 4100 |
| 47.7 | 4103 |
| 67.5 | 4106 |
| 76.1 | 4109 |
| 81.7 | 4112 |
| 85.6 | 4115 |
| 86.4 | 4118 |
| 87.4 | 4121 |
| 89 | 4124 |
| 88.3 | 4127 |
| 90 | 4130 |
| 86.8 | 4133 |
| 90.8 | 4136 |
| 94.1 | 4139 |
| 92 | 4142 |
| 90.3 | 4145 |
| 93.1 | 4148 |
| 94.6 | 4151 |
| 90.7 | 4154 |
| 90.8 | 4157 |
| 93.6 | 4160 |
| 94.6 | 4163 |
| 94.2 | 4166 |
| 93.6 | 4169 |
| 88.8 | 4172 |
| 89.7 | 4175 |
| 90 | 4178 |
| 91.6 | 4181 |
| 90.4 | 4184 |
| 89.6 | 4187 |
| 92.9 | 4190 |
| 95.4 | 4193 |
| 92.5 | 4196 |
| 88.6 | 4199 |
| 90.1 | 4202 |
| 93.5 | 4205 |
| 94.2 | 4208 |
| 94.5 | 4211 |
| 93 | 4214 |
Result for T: 94.6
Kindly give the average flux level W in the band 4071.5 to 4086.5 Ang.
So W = 87.8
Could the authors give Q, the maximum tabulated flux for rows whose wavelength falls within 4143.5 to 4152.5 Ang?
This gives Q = 94.6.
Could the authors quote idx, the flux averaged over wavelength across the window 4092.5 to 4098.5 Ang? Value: 73.8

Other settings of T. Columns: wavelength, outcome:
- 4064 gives 89.8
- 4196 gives 92.5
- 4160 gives 93.6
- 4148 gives 93.1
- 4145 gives 90.3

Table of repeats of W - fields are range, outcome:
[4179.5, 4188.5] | 90.5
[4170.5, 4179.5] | 89.5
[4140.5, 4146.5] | 91.1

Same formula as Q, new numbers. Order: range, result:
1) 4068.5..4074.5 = 90.4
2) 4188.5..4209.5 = 95.4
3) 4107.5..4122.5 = 87.4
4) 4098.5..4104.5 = 49.7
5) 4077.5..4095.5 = 89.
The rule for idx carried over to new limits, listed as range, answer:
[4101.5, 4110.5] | 63.8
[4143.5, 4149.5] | 91.7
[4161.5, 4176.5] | 92.2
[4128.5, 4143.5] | 90.7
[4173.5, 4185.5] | 90.4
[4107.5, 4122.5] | 83.4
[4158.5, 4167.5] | 94.1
